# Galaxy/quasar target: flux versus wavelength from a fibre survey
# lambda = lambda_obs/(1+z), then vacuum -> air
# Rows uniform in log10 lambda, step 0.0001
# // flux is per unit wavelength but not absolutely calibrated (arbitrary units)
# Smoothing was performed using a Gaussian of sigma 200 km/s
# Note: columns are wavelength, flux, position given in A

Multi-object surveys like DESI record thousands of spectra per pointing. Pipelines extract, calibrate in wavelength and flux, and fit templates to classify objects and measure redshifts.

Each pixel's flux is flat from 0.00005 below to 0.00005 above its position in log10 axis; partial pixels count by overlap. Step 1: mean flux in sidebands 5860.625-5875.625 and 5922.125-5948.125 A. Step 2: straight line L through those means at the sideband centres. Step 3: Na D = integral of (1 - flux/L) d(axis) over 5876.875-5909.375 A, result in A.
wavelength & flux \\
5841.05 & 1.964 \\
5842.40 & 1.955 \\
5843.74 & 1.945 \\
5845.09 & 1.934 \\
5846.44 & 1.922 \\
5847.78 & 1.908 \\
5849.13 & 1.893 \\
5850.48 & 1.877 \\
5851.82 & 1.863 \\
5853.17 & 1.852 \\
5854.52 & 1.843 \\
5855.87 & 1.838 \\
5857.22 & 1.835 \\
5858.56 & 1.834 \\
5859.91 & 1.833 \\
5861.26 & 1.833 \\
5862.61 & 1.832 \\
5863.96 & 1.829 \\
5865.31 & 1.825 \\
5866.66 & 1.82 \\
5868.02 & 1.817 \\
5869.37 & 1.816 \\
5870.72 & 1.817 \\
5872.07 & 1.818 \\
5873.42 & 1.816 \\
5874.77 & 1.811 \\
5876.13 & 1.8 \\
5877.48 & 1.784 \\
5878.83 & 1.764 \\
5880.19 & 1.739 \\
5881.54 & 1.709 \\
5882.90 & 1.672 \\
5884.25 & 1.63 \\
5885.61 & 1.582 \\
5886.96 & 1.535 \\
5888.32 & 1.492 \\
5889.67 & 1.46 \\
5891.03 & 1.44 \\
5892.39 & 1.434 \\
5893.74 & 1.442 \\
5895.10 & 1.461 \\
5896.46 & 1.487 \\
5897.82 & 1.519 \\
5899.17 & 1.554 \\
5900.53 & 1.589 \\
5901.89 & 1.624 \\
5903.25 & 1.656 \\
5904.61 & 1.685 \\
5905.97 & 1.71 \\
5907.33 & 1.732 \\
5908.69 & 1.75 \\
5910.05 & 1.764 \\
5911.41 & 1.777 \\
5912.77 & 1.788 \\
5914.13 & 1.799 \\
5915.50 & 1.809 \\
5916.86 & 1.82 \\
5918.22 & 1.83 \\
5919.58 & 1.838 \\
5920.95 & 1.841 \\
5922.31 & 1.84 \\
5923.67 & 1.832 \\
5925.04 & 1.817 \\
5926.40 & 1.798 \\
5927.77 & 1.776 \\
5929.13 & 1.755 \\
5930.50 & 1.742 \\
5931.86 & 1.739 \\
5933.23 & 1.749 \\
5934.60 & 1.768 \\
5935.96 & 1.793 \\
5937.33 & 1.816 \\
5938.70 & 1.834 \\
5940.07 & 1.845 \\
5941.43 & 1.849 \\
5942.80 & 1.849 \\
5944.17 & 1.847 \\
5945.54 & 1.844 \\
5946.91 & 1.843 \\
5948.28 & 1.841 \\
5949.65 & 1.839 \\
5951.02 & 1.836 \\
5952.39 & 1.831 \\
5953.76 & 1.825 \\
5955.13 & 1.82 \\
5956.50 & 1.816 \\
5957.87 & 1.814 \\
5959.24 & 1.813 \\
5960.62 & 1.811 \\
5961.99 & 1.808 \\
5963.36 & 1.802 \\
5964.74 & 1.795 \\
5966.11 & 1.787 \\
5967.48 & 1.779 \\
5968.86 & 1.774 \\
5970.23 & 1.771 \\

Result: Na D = 3.8 A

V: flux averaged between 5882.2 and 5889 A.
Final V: 1.58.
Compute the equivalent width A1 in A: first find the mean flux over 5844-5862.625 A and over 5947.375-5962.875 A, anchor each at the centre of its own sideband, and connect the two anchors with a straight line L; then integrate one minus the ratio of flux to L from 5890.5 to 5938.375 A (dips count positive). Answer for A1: 3.4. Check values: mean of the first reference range 1.87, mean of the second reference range 1.82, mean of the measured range 1.71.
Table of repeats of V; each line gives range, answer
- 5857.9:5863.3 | 1.83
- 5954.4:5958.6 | 1.82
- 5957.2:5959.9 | 1.81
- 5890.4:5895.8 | 1.44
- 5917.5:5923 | 1.84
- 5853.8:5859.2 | 1.84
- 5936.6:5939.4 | 1.82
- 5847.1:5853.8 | 1.88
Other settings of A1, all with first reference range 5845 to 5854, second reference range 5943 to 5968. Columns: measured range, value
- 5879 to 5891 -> 1.71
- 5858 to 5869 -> 0.31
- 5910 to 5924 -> 0.24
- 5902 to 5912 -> 0.72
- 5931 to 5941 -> 0.22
